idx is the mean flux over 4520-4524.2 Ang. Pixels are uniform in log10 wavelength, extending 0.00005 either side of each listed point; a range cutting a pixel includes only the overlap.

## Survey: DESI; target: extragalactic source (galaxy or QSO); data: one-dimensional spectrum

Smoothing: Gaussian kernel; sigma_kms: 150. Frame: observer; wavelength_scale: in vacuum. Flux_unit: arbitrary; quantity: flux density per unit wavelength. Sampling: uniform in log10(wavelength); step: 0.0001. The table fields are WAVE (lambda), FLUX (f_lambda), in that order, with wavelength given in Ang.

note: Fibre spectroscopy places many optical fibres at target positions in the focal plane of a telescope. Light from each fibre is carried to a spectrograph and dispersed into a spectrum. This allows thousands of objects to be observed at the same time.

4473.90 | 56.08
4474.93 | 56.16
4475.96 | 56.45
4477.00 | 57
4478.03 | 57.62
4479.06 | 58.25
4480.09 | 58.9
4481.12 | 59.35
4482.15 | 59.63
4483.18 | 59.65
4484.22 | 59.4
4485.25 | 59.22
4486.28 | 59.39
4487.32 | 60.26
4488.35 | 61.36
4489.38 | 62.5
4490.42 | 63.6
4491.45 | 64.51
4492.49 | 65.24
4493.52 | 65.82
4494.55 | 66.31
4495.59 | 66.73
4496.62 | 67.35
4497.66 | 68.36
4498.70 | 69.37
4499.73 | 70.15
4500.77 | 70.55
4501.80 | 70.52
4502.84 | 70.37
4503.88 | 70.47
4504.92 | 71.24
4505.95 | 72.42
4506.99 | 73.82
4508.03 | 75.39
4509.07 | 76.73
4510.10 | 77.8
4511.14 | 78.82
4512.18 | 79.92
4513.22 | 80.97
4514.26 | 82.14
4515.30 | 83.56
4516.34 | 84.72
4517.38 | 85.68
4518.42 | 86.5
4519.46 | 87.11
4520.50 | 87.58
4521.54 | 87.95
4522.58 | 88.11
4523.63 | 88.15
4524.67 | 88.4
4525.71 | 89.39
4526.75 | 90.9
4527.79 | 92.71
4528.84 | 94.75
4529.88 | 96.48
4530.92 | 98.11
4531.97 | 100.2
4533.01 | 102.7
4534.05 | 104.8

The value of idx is 87.9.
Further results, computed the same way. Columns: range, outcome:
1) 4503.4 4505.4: 70.8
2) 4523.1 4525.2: 88.1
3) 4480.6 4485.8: 59.5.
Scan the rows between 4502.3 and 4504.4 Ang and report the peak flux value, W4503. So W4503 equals 70.47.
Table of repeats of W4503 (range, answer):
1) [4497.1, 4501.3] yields 70.55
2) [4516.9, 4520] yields 87.11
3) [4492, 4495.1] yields 66.31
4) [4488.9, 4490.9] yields 63.6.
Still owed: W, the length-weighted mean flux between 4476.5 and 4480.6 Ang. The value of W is 58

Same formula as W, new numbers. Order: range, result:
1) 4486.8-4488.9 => 60.9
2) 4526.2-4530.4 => 93.7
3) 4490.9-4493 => 64.8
